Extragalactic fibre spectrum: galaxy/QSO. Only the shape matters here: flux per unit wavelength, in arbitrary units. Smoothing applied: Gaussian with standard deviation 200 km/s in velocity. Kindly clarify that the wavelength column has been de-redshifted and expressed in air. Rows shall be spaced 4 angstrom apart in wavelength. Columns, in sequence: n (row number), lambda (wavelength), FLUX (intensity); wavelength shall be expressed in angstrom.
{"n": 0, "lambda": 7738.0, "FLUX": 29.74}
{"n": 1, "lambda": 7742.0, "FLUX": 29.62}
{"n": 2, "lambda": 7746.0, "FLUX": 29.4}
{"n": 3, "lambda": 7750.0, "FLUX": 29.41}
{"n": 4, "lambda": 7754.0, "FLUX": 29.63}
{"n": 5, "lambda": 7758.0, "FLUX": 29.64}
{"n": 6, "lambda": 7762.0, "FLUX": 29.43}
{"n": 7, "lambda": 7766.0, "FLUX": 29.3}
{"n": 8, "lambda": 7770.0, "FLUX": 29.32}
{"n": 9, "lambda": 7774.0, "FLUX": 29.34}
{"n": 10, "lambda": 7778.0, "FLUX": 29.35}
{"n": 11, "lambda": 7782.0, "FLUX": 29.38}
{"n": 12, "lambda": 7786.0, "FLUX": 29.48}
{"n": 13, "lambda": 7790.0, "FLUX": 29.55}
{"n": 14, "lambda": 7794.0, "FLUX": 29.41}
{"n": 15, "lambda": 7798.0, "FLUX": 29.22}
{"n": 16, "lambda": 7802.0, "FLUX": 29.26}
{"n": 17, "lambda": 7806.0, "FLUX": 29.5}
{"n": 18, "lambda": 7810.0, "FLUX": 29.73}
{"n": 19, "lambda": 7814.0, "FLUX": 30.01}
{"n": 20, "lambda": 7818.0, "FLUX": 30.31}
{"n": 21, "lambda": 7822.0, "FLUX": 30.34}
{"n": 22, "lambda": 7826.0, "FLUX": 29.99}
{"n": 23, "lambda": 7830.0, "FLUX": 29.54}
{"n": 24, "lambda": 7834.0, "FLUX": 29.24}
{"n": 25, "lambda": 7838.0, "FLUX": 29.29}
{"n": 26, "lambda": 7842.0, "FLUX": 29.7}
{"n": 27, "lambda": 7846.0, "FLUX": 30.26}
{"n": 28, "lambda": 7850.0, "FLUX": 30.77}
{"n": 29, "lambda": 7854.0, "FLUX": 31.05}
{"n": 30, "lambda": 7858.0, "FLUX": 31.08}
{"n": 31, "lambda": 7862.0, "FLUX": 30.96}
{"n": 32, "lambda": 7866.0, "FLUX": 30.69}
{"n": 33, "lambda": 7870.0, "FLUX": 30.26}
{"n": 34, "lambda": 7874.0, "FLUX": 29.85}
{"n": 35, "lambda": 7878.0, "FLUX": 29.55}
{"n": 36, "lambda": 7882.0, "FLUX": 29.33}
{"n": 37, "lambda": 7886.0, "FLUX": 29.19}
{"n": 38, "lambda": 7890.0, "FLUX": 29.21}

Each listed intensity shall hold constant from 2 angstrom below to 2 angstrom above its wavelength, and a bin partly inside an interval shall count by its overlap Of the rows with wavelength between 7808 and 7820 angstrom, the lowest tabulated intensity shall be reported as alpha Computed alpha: 29.73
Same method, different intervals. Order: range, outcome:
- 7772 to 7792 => 29.34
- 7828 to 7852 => 29.24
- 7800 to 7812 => 29.26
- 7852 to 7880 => 29.55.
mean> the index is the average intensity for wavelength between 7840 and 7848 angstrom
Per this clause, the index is 30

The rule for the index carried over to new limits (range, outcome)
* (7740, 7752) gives 29.5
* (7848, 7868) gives 30.9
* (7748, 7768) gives 29.5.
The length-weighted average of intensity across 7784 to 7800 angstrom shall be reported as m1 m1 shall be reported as 29.4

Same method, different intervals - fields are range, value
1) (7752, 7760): 29.6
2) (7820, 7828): 30.2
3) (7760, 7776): 29.3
